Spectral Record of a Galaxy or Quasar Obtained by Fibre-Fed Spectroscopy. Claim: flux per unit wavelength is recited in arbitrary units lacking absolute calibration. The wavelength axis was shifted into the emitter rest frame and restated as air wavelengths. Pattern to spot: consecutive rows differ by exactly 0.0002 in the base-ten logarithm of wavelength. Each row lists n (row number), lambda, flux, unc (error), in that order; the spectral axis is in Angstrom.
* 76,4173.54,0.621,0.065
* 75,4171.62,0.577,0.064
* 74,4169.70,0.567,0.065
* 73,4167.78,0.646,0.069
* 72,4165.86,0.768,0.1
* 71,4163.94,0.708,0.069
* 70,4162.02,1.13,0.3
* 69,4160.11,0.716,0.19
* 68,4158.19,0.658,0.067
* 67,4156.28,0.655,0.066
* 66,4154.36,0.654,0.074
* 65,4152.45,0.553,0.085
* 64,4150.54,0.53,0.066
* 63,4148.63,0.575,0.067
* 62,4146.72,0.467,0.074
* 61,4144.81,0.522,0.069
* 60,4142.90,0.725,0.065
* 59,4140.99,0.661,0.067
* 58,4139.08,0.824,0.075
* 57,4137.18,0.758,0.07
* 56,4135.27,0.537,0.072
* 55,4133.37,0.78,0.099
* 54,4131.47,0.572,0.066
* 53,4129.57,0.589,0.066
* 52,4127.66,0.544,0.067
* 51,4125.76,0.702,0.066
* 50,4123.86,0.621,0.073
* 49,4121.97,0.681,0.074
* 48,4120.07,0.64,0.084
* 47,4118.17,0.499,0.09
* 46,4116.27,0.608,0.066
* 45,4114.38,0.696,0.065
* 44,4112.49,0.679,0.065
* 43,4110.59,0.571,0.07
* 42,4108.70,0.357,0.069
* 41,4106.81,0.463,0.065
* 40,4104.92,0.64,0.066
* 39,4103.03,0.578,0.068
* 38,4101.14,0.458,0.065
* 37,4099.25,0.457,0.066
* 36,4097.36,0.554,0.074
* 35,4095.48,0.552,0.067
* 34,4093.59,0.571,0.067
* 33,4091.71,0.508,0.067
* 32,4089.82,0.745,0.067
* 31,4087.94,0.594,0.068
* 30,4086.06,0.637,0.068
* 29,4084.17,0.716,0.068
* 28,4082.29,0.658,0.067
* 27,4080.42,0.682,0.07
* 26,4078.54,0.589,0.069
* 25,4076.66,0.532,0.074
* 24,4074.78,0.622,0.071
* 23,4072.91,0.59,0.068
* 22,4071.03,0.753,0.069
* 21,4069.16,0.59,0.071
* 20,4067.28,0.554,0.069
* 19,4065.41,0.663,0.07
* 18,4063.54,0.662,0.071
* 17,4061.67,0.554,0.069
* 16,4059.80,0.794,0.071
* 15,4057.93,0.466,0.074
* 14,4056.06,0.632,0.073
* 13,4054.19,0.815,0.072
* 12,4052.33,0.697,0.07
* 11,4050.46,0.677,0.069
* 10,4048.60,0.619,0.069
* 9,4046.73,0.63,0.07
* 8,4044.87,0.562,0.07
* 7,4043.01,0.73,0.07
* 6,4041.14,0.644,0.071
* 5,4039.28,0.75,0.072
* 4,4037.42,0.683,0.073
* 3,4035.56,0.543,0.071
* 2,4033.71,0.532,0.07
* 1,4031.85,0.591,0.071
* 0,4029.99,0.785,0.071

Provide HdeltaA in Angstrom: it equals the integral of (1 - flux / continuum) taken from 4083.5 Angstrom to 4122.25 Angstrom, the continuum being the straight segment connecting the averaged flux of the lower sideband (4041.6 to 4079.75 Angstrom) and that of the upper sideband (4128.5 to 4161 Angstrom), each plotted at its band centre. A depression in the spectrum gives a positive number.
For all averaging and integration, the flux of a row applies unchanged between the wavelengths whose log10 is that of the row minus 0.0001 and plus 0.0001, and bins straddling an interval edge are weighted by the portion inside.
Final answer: 3.4 Angstrom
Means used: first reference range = 0.637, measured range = 0.578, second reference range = 0.633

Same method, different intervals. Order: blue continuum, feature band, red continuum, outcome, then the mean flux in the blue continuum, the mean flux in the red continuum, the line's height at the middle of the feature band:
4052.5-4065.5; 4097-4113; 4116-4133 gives 2.60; 0.657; 0.612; 0.625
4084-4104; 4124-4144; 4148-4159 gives -2.41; 0.574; 0.605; 0.594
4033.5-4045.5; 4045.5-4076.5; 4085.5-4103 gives -1.50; 0.643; 0.563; 0.612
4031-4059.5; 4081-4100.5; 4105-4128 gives 0.38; 0.642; 0.592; 0.61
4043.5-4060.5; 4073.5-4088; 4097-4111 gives -1.48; 0.655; 0.506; 0.572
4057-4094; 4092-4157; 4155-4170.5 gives 8.49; 0.625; 0.731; 0.684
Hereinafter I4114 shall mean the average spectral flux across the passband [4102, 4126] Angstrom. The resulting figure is 0.592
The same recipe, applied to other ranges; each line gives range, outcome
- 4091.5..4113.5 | 0.534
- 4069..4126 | 0.597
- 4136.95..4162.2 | 0.657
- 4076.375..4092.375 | 0.635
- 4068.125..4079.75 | 0.613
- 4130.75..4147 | 0.658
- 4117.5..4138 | 0.63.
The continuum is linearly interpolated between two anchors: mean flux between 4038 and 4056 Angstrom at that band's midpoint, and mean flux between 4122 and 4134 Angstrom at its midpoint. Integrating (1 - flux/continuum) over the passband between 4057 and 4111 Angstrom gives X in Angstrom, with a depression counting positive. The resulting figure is 5.6 Angstrom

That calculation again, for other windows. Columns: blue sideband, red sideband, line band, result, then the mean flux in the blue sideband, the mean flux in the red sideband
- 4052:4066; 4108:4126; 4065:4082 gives 0.68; 0.659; 0.605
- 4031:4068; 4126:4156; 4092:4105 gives 1.95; 0.641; 0.622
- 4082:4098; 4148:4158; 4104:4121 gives 1.02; 0.614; 0.599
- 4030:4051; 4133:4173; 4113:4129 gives 0.80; 0.639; 0.665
